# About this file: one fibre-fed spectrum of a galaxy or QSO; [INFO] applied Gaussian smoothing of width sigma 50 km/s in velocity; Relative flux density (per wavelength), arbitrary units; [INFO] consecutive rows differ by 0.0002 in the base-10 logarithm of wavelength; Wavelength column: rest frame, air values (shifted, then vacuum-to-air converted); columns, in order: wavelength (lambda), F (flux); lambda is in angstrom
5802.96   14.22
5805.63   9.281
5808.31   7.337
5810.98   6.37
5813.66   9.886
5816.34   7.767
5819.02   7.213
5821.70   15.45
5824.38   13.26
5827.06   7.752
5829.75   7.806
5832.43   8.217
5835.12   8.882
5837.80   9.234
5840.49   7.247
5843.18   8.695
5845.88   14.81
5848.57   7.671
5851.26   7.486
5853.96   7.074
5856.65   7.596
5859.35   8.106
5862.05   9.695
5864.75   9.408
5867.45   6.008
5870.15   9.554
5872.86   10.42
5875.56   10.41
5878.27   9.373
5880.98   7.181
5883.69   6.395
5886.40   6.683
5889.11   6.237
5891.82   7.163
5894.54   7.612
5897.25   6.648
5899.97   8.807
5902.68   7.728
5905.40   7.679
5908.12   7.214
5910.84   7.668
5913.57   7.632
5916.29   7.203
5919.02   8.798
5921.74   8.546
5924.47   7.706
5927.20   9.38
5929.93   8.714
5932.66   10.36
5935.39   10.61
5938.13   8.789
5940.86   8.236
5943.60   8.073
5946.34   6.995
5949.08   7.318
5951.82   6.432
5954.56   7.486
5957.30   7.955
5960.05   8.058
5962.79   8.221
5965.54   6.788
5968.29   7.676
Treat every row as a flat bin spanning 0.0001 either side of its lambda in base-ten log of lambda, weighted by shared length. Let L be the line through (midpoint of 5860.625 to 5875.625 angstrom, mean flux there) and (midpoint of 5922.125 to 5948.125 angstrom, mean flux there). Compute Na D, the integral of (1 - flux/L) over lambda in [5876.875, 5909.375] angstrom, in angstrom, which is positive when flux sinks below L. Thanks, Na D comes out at 5.8 angstrom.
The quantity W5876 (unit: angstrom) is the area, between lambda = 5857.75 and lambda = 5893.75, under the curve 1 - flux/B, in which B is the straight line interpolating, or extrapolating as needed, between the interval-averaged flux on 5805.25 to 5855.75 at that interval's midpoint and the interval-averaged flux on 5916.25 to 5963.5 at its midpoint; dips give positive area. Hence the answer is 2.2 angstrom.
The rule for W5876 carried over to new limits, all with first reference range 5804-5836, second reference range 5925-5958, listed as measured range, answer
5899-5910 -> 1.00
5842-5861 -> 0.34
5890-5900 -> 1.53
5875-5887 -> 1.13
